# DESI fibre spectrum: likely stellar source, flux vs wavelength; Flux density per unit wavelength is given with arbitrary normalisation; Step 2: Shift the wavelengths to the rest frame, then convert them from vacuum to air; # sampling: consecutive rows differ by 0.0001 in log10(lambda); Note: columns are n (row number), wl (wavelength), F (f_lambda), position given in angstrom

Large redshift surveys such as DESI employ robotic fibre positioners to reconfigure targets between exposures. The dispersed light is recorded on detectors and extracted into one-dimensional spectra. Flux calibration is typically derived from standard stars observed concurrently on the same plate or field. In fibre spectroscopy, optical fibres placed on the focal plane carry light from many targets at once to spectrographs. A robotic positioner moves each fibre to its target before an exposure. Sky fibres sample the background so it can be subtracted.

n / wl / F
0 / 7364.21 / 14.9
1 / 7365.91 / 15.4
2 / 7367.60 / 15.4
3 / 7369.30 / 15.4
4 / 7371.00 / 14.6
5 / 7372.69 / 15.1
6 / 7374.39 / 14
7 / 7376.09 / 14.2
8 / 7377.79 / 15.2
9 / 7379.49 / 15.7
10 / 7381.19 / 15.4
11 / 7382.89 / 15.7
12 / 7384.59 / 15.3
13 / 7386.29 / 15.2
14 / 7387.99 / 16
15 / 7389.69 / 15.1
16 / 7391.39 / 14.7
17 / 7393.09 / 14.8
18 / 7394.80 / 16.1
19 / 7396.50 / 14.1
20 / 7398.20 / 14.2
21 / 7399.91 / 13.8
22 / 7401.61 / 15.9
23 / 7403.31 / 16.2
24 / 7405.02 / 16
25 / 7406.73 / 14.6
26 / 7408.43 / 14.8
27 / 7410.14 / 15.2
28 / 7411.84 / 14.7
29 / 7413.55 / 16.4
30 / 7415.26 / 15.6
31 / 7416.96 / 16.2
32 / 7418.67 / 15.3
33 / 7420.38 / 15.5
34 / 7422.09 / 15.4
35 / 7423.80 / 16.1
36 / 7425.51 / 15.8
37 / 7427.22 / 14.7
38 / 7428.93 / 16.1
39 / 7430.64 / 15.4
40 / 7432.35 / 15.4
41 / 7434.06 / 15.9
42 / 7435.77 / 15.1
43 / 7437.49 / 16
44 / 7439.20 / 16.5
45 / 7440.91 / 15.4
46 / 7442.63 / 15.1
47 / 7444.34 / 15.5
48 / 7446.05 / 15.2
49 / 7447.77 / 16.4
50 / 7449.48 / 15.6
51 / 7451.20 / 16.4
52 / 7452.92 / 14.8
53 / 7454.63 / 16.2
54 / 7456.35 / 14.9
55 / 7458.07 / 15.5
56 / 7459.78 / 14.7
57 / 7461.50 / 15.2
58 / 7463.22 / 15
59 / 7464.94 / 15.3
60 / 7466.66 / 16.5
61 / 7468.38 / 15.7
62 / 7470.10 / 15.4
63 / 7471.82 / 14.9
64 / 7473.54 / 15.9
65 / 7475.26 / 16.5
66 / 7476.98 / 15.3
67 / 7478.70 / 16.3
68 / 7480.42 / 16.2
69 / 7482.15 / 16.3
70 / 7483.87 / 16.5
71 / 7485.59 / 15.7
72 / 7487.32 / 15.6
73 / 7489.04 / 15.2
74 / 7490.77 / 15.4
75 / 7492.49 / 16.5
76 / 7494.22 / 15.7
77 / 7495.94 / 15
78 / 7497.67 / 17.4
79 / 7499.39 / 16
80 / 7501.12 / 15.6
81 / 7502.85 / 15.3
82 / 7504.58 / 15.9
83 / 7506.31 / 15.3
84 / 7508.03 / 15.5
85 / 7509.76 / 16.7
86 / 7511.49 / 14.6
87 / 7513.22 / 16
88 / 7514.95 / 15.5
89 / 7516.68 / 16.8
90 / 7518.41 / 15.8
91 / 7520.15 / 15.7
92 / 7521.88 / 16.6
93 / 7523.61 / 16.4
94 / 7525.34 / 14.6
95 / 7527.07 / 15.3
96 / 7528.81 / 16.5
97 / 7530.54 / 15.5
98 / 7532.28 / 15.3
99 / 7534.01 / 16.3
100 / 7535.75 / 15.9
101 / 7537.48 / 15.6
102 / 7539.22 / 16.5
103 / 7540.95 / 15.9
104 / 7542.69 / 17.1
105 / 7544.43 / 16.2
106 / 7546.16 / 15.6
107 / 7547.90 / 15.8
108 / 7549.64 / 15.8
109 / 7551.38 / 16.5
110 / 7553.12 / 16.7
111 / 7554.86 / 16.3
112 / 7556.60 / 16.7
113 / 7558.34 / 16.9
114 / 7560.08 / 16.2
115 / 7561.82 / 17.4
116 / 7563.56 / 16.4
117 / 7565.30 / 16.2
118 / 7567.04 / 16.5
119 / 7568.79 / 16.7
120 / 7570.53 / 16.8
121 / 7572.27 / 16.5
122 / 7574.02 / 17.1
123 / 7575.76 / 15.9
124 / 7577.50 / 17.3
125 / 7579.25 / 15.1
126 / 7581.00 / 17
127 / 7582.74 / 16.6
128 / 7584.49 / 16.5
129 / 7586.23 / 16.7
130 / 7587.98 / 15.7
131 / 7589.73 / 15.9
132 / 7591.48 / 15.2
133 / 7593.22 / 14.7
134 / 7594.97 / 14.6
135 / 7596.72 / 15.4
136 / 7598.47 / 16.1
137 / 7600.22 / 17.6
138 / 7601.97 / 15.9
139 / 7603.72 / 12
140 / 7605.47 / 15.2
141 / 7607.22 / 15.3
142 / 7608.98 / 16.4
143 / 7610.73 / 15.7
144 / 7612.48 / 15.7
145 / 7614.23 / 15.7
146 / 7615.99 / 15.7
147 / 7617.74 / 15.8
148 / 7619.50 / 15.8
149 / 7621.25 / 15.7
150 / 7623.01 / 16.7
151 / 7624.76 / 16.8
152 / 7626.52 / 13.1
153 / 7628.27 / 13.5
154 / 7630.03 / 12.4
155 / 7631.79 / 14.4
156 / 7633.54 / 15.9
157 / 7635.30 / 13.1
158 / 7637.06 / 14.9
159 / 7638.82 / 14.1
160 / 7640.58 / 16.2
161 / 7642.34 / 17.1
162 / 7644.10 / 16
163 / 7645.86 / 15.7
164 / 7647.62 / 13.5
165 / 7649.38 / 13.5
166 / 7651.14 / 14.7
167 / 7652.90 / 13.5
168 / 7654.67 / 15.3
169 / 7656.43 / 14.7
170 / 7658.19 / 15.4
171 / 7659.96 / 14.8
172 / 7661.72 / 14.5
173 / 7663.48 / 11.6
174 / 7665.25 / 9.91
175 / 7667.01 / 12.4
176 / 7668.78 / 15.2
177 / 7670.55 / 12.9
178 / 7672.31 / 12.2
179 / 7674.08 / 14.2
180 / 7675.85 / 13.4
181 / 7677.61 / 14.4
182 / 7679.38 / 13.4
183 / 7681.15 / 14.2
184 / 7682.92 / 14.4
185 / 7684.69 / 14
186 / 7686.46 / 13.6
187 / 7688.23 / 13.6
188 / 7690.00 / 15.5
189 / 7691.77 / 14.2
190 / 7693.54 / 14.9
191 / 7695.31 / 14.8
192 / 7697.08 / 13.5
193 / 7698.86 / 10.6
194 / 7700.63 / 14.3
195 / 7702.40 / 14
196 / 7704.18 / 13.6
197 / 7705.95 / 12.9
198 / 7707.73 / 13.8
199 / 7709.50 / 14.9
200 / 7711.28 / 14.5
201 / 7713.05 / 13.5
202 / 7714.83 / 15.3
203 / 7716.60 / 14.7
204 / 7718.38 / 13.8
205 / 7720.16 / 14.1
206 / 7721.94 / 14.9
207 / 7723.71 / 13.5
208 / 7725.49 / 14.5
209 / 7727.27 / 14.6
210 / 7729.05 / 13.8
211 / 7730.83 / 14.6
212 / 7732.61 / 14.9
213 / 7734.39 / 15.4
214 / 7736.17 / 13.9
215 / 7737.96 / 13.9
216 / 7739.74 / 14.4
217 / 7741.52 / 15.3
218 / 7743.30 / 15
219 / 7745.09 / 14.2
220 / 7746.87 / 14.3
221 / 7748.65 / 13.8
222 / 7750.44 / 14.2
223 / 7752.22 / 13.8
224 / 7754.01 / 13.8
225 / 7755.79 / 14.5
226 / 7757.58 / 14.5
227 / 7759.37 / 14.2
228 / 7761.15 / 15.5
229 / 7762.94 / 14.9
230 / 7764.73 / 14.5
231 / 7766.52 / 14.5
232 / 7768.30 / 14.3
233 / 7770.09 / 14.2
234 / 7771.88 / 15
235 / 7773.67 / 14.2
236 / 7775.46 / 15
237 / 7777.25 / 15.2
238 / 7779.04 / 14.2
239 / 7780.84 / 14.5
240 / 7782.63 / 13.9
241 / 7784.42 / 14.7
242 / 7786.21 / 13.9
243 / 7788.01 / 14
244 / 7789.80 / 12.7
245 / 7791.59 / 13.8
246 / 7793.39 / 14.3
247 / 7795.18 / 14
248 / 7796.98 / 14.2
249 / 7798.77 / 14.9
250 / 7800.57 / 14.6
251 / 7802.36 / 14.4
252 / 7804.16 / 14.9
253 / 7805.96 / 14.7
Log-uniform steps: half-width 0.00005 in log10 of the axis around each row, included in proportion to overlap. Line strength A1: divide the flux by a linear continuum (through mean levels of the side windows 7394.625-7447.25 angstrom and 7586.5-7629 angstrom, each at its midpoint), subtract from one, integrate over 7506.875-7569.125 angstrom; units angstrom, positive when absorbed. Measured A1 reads -2.67 angstrom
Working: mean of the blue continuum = 15.4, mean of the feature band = 16.1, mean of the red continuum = 15.4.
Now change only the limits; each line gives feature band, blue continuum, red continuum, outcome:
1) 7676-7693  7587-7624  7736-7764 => 0.91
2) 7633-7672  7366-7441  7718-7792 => 1.00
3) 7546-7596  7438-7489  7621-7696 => -4.56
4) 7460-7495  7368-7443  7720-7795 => -1.42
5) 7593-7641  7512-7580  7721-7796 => 1.33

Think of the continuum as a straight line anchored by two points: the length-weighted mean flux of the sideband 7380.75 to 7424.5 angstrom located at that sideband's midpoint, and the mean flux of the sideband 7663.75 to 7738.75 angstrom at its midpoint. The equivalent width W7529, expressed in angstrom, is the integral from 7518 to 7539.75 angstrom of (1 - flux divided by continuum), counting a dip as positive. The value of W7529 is -1.7 angstrom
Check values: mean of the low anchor 15.3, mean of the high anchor 13.9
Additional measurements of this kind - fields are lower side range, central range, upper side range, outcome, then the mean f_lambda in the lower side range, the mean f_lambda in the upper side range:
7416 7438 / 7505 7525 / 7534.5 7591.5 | 0.3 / 15.6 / 16.4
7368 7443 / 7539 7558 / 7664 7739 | -2.1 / 15.3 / 13.9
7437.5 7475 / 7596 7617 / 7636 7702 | -1.5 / 15.6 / 14.1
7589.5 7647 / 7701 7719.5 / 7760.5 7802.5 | 0.8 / 15.3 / 14.4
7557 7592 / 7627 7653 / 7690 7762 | 1.5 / 16.4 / 14.2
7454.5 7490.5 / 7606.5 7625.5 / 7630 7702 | -1.9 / 15.6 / 14.1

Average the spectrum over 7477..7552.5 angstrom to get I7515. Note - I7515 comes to 15.9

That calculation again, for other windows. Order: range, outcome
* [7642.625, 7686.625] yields 13.9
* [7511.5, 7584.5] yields 16.2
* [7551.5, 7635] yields 15.8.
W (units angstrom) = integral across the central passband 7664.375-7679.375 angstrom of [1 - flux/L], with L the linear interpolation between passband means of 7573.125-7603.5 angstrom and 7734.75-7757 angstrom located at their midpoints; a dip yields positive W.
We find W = 2.0 angstrom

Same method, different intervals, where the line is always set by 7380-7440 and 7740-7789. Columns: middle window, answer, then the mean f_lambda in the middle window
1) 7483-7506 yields -1.0 angstrom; 15.8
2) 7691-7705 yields 0.9 angstrom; 13.7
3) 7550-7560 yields -1.0 angstrom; 16.5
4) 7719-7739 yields 0.2 angstrom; 14.4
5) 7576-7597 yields -1.4 angstrom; 15.9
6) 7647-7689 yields 2.8 angstrom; 13.7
